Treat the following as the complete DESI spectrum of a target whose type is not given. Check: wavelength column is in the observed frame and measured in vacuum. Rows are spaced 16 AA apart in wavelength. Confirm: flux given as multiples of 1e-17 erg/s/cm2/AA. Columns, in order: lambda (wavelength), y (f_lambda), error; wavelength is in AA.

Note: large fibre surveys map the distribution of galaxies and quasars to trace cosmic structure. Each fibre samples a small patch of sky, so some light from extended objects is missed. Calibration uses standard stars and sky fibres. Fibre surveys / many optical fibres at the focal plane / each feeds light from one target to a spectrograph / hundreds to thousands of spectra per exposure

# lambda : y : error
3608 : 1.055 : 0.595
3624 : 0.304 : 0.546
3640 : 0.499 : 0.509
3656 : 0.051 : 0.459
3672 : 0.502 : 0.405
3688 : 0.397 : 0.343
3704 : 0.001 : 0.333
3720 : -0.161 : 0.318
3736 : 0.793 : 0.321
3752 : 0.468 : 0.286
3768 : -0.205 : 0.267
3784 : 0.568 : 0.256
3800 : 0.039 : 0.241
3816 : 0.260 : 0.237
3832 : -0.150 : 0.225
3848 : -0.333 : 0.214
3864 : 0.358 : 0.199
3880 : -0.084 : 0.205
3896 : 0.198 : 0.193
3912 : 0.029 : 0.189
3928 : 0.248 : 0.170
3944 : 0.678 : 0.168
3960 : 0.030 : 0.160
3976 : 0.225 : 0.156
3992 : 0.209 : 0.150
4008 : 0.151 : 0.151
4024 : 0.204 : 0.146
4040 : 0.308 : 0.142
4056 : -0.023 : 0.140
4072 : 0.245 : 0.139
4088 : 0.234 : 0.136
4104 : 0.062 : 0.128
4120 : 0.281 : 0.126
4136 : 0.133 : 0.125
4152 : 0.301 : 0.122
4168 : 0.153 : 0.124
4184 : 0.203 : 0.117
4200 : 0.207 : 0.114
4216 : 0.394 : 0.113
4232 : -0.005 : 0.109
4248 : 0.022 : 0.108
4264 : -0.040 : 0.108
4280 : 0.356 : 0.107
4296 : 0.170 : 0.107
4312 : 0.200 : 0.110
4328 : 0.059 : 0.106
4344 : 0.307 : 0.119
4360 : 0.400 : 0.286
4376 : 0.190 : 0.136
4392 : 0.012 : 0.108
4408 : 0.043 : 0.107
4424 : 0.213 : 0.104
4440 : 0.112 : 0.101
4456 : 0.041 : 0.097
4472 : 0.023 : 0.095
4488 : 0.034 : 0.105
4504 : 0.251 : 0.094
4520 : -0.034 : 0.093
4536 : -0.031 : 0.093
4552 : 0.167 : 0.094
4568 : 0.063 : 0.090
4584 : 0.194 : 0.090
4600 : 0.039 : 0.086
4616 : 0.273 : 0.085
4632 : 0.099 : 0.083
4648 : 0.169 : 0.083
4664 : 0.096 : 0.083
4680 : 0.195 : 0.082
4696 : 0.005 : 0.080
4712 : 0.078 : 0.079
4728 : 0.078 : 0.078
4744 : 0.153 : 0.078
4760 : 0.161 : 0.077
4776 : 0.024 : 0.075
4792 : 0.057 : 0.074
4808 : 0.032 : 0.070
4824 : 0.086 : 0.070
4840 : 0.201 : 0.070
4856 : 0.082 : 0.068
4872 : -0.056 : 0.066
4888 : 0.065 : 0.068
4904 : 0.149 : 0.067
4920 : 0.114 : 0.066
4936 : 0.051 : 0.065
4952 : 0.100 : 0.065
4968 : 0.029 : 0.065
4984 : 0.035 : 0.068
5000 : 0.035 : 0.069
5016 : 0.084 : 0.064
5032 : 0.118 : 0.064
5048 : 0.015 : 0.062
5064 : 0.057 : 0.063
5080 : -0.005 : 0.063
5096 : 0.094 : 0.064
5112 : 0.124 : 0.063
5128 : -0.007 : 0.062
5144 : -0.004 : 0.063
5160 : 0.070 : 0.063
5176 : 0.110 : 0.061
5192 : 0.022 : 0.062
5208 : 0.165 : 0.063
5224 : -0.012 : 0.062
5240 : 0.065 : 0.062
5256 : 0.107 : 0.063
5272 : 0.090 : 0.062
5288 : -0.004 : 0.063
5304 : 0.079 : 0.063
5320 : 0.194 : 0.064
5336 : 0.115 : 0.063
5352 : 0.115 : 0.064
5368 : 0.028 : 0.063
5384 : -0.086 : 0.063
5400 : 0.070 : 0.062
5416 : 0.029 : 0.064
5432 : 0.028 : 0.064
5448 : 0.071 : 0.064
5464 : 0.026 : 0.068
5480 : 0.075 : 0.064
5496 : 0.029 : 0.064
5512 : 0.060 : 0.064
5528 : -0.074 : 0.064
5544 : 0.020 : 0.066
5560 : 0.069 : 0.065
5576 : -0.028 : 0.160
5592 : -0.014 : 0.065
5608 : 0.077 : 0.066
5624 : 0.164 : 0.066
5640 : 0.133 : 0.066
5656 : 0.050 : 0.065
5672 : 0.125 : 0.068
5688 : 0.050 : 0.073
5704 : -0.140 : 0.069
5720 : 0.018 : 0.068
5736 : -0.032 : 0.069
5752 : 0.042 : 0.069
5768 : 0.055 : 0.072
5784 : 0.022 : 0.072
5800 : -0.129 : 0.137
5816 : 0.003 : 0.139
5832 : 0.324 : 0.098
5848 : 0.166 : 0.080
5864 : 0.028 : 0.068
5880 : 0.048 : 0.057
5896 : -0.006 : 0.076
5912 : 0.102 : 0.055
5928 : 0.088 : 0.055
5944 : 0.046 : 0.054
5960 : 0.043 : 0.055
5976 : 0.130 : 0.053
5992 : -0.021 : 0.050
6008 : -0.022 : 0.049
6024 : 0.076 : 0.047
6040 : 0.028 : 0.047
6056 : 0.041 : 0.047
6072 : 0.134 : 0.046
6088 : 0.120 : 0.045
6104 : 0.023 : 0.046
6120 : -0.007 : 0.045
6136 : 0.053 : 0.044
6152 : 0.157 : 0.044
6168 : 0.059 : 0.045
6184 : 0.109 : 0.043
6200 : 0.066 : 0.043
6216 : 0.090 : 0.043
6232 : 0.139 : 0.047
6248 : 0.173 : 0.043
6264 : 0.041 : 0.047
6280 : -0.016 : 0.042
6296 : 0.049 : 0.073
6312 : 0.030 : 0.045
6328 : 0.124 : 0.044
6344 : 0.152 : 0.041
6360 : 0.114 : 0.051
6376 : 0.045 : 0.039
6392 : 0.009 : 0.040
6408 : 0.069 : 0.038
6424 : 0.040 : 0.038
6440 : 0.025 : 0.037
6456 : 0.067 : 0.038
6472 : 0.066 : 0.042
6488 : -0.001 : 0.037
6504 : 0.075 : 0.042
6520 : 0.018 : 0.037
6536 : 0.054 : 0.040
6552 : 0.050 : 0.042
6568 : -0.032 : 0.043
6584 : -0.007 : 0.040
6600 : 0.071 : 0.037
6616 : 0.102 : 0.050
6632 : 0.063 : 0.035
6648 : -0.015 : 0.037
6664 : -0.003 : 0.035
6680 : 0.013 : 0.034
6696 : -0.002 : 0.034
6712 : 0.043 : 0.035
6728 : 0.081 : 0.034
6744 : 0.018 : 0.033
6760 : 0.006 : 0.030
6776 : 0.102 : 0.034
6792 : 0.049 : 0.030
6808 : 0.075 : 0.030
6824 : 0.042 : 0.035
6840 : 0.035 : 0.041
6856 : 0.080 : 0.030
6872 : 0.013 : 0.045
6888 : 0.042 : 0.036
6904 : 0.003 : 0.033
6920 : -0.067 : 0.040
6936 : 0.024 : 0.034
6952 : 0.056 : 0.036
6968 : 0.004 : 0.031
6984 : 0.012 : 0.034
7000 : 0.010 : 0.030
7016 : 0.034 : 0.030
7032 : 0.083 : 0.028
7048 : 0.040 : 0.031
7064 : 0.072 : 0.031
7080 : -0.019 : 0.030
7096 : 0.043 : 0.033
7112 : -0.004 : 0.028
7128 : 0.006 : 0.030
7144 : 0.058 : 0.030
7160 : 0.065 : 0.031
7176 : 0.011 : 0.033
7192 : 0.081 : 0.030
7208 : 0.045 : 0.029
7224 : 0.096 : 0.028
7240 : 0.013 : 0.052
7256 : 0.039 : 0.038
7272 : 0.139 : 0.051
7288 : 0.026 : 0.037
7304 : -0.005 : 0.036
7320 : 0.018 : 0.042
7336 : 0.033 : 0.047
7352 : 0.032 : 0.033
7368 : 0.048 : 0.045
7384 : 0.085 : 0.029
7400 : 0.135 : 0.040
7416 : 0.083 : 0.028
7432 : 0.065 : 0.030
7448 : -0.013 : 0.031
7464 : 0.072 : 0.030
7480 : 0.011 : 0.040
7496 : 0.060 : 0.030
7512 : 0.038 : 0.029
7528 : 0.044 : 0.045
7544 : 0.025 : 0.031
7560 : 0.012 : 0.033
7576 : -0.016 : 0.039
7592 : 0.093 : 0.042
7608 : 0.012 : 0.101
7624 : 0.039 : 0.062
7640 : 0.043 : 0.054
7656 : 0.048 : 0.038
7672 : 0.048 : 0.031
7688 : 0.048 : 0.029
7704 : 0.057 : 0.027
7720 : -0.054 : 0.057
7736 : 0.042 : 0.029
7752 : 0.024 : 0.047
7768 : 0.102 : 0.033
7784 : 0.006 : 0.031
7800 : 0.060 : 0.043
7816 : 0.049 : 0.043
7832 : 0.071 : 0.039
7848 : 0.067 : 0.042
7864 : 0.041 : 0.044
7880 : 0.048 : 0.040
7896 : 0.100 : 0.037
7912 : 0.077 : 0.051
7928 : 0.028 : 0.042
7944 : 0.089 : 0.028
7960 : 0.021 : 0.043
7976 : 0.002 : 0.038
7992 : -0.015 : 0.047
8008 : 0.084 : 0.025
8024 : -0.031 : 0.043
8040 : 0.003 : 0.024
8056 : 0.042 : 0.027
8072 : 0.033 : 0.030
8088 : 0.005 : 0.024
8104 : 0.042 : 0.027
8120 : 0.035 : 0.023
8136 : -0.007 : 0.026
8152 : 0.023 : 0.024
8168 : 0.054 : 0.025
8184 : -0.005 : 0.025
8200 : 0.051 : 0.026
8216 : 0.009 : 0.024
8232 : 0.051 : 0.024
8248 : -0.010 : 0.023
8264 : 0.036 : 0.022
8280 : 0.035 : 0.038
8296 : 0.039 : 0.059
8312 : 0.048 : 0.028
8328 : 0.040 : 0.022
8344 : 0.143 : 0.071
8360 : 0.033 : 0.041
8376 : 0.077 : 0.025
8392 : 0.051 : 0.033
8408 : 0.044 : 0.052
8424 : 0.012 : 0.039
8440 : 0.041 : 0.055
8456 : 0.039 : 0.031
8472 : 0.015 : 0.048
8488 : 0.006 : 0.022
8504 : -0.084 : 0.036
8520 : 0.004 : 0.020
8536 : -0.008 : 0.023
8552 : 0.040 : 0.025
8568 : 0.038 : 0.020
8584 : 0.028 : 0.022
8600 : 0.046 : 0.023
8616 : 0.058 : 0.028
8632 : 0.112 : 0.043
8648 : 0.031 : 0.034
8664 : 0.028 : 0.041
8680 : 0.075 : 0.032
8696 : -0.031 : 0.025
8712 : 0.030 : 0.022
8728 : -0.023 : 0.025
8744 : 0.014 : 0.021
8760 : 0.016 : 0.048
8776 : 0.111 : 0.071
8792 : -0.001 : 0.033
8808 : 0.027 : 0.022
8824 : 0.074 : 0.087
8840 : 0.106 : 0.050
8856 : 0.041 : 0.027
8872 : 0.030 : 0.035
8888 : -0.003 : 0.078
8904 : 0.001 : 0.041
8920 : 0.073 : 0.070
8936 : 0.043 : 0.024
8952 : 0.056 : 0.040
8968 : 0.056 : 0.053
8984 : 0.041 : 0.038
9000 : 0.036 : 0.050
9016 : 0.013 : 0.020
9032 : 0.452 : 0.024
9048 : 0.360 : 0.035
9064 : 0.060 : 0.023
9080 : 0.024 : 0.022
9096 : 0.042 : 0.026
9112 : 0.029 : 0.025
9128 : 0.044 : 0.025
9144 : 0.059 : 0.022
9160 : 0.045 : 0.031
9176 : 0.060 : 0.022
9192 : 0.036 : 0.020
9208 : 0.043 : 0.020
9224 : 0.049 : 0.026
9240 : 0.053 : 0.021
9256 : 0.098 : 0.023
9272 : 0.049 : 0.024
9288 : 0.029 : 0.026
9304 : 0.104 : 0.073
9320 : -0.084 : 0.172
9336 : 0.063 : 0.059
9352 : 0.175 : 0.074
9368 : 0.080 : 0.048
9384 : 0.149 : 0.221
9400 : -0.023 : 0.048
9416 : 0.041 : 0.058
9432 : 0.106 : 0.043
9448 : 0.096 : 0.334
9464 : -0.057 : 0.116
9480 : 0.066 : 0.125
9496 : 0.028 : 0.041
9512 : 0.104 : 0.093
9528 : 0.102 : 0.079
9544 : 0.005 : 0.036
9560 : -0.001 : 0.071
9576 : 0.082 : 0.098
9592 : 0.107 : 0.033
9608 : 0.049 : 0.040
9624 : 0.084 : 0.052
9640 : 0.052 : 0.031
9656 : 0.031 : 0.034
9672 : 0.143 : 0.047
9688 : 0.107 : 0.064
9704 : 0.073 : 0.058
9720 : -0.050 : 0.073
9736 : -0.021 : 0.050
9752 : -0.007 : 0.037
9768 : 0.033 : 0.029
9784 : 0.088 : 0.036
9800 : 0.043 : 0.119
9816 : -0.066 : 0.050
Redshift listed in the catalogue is 1.42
